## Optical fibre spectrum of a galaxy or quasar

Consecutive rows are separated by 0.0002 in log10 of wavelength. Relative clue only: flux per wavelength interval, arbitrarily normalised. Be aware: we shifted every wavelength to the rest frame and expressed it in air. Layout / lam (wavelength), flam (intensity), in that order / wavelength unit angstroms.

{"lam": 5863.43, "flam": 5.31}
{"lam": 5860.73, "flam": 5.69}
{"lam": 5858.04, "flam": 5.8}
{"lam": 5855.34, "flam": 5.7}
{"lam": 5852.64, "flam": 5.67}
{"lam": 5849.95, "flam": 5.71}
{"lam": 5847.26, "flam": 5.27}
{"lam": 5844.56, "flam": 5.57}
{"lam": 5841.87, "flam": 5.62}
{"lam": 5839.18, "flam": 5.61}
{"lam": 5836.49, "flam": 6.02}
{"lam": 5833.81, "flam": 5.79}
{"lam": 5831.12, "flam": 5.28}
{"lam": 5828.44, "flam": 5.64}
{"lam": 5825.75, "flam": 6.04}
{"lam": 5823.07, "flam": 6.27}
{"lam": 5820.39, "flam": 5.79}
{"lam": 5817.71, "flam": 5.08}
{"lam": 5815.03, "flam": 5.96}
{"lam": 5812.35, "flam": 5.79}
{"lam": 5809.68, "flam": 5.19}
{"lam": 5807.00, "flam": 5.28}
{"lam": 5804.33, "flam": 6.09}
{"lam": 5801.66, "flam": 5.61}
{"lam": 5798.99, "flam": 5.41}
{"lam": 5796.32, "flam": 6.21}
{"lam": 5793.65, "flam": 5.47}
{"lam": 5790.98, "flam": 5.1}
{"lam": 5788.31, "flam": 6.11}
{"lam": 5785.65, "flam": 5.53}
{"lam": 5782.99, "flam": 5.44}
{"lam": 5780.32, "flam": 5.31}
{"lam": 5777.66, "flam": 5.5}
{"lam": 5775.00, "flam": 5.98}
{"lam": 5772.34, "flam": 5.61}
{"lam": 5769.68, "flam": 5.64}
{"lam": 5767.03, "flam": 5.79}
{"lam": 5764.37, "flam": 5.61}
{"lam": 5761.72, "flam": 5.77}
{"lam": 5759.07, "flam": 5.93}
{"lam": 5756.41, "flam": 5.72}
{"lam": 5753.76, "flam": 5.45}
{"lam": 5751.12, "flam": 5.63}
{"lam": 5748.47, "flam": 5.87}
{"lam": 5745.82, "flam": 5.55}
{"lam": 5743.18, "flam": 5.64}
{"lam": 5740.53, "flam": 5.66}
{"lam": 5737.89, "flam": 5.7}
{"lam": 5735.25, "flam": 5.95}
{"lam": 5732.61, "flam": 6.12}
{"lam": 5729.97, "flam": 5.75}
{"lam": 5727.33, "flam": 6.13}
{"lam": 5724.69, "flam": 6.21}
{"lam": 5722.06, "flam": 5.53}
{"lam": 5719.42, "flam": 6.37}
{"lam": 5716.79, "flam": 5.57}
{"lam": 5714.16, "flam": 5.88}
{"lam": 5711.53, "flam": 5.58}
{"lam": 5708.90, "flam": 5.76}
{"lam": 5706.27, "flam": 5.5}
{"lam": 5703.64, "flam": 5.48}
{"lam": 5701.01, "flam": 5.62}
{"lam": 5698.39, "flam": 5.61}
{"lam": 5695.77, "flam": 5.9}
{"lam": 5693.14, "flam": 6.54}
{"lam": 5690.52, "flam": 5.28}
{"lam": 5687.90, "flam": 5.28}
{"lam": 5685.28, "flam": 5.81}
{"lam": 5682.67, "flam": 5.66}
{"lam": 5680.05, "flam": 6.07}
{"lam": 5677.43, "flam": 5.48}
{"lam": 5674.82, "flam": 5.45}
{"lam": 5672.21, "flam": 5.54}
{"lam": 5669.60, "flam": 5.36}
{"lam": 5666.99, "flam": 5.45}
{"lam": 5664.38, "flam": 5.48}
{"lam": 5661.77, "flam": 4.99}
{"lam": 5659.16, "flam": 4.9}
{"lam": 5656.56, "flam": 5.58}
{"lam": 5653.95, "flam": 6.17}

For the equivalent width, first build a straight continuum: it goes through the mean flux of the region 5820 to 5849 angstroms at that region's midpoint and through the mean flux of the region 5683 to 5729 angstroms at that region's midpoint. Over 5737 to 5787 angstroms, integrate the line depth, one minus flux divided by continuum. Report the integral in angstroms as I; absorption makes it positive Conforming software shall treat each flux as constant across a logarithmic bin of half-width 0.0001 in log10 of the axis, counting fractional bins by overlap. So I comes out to 0.83 angstroms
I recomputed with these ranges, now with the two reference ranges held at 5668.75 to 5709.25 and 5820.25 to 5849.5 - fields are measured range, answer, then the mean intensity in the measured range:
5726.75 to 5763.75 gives -0.6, 5.77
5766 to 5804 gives 0.4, 5.63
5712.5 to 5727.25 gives -0.7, 5.92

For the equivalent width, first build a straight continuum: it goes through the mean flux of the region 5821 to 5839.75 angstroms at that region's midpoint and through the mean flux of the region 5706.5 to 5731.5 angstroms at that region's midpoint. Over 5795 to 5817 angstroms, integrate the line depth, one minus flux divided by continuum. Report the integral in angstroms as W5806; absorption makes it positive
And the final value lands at 0.6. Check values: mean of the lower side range 5.85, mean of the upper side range 5.82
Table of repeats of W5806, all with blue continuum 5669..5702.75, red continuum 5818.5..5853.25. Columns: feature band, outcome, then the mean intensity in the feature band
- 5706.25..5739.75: -1.1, 5.86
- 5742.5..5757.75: 0.1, 5.64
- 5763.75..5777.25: -0.1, 5.72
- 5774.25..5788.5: 0.2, 5.6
